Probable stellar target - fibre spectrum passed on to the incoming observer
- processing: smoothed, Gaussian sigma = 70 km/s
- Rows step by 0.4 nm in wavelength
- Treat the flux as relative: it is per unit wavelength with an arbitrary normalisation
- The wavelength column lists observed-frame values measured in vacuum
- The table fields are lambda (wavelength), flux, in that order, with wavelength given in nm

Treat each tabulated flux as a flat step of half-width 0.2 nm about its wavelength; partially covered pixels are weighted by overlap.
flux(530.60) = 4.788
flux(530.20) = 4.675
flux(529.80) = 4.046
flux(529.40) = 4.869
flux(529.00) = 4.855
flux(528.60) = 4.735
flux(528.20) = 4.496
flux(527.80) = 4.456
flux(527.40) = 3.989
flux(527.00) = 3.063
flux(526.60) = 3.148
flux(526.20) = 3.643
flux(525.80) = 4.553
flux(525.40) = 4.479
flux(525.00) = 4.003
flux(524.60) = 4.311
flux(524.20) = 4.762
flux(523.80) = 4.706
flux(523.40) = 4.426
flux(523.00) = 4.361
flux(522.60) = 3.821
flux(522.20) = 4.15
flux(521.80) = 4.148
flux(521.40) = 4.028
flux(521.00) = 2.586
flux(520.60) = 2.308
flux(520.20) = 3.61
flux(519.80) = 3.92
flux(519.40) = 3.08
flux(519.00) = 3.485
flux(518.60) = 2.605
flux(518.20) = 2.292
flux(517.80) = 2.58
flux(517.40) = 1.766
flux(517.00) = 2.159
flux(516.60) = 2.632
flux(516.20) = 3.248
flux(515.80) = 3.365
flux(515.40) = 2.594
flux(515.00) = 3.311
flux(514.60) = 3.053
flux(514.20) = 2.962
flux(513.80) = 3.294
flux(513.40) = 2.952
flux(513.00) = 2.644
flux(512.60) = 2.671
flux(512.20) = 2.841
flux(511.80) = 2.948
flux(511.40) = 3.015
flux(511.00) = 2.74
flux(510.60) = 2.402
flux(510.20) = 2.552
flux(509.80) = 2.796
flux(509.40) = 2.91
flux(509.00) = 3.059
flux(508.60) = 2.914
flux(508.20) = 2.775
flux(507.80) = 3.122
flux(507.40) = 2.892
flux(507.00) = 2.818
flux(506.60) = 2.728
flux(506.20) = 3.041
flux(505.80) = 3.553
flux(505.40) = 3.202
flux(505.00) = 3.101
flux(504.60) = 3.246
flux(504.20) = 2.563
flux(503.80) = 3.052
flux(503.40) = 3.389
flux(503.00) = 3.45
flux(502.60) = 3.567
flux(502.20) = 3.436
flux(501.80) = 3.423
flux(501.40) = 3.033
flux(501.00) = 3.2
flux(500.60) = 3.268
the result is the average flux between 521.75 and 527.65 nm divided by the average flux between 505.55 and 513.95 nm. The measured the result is 1.42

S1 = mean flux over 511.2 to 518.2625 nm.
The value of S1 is 2.81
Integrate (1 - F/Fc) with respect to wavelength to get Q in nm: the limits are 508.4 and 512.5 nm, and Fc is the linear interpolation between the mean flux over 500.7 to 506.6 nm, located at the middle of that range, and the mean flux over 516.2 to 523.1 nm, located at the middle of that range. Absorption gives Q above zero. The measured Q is 0.47 nm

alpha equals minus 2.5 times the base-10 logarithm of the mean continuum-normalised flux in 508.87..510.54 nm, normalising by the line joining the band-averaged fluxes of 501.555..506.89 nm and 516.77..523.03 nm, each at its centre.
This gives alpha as 0.15 mag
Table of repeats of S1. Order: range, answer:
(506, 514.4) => 2.86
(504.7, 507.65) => 3.06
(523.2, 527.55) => 4.1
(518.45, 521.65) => 3.23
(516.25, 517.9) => 2.35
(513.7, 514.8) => 3.09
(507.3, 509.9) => 2.93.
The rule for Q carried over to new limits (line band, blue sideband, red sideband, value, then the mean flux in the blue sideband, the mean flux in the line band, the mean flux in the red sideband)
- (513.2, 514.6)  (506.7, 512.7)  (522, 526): 0.09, 2.83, 3.07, 4.36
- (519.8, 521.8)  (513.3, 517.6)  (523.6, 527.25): 0.11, 2.85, 3.31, 4.07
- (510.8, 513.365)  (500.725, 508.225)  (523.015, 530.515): 0.52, 3.15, 2.82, 4.3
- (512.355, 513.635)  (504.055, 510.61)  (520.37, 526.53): 0.21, 2.94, 2.77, 4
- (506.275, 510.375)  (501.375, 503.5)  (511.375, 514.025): 0.34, 3.41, 2.86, 2.9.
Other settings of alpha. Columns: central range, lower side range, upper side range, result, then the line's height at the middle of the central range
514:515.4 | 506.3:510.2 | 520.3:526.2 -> 0.11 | 3.37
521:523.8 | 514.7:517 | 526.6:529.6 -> -0.12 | 3.66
